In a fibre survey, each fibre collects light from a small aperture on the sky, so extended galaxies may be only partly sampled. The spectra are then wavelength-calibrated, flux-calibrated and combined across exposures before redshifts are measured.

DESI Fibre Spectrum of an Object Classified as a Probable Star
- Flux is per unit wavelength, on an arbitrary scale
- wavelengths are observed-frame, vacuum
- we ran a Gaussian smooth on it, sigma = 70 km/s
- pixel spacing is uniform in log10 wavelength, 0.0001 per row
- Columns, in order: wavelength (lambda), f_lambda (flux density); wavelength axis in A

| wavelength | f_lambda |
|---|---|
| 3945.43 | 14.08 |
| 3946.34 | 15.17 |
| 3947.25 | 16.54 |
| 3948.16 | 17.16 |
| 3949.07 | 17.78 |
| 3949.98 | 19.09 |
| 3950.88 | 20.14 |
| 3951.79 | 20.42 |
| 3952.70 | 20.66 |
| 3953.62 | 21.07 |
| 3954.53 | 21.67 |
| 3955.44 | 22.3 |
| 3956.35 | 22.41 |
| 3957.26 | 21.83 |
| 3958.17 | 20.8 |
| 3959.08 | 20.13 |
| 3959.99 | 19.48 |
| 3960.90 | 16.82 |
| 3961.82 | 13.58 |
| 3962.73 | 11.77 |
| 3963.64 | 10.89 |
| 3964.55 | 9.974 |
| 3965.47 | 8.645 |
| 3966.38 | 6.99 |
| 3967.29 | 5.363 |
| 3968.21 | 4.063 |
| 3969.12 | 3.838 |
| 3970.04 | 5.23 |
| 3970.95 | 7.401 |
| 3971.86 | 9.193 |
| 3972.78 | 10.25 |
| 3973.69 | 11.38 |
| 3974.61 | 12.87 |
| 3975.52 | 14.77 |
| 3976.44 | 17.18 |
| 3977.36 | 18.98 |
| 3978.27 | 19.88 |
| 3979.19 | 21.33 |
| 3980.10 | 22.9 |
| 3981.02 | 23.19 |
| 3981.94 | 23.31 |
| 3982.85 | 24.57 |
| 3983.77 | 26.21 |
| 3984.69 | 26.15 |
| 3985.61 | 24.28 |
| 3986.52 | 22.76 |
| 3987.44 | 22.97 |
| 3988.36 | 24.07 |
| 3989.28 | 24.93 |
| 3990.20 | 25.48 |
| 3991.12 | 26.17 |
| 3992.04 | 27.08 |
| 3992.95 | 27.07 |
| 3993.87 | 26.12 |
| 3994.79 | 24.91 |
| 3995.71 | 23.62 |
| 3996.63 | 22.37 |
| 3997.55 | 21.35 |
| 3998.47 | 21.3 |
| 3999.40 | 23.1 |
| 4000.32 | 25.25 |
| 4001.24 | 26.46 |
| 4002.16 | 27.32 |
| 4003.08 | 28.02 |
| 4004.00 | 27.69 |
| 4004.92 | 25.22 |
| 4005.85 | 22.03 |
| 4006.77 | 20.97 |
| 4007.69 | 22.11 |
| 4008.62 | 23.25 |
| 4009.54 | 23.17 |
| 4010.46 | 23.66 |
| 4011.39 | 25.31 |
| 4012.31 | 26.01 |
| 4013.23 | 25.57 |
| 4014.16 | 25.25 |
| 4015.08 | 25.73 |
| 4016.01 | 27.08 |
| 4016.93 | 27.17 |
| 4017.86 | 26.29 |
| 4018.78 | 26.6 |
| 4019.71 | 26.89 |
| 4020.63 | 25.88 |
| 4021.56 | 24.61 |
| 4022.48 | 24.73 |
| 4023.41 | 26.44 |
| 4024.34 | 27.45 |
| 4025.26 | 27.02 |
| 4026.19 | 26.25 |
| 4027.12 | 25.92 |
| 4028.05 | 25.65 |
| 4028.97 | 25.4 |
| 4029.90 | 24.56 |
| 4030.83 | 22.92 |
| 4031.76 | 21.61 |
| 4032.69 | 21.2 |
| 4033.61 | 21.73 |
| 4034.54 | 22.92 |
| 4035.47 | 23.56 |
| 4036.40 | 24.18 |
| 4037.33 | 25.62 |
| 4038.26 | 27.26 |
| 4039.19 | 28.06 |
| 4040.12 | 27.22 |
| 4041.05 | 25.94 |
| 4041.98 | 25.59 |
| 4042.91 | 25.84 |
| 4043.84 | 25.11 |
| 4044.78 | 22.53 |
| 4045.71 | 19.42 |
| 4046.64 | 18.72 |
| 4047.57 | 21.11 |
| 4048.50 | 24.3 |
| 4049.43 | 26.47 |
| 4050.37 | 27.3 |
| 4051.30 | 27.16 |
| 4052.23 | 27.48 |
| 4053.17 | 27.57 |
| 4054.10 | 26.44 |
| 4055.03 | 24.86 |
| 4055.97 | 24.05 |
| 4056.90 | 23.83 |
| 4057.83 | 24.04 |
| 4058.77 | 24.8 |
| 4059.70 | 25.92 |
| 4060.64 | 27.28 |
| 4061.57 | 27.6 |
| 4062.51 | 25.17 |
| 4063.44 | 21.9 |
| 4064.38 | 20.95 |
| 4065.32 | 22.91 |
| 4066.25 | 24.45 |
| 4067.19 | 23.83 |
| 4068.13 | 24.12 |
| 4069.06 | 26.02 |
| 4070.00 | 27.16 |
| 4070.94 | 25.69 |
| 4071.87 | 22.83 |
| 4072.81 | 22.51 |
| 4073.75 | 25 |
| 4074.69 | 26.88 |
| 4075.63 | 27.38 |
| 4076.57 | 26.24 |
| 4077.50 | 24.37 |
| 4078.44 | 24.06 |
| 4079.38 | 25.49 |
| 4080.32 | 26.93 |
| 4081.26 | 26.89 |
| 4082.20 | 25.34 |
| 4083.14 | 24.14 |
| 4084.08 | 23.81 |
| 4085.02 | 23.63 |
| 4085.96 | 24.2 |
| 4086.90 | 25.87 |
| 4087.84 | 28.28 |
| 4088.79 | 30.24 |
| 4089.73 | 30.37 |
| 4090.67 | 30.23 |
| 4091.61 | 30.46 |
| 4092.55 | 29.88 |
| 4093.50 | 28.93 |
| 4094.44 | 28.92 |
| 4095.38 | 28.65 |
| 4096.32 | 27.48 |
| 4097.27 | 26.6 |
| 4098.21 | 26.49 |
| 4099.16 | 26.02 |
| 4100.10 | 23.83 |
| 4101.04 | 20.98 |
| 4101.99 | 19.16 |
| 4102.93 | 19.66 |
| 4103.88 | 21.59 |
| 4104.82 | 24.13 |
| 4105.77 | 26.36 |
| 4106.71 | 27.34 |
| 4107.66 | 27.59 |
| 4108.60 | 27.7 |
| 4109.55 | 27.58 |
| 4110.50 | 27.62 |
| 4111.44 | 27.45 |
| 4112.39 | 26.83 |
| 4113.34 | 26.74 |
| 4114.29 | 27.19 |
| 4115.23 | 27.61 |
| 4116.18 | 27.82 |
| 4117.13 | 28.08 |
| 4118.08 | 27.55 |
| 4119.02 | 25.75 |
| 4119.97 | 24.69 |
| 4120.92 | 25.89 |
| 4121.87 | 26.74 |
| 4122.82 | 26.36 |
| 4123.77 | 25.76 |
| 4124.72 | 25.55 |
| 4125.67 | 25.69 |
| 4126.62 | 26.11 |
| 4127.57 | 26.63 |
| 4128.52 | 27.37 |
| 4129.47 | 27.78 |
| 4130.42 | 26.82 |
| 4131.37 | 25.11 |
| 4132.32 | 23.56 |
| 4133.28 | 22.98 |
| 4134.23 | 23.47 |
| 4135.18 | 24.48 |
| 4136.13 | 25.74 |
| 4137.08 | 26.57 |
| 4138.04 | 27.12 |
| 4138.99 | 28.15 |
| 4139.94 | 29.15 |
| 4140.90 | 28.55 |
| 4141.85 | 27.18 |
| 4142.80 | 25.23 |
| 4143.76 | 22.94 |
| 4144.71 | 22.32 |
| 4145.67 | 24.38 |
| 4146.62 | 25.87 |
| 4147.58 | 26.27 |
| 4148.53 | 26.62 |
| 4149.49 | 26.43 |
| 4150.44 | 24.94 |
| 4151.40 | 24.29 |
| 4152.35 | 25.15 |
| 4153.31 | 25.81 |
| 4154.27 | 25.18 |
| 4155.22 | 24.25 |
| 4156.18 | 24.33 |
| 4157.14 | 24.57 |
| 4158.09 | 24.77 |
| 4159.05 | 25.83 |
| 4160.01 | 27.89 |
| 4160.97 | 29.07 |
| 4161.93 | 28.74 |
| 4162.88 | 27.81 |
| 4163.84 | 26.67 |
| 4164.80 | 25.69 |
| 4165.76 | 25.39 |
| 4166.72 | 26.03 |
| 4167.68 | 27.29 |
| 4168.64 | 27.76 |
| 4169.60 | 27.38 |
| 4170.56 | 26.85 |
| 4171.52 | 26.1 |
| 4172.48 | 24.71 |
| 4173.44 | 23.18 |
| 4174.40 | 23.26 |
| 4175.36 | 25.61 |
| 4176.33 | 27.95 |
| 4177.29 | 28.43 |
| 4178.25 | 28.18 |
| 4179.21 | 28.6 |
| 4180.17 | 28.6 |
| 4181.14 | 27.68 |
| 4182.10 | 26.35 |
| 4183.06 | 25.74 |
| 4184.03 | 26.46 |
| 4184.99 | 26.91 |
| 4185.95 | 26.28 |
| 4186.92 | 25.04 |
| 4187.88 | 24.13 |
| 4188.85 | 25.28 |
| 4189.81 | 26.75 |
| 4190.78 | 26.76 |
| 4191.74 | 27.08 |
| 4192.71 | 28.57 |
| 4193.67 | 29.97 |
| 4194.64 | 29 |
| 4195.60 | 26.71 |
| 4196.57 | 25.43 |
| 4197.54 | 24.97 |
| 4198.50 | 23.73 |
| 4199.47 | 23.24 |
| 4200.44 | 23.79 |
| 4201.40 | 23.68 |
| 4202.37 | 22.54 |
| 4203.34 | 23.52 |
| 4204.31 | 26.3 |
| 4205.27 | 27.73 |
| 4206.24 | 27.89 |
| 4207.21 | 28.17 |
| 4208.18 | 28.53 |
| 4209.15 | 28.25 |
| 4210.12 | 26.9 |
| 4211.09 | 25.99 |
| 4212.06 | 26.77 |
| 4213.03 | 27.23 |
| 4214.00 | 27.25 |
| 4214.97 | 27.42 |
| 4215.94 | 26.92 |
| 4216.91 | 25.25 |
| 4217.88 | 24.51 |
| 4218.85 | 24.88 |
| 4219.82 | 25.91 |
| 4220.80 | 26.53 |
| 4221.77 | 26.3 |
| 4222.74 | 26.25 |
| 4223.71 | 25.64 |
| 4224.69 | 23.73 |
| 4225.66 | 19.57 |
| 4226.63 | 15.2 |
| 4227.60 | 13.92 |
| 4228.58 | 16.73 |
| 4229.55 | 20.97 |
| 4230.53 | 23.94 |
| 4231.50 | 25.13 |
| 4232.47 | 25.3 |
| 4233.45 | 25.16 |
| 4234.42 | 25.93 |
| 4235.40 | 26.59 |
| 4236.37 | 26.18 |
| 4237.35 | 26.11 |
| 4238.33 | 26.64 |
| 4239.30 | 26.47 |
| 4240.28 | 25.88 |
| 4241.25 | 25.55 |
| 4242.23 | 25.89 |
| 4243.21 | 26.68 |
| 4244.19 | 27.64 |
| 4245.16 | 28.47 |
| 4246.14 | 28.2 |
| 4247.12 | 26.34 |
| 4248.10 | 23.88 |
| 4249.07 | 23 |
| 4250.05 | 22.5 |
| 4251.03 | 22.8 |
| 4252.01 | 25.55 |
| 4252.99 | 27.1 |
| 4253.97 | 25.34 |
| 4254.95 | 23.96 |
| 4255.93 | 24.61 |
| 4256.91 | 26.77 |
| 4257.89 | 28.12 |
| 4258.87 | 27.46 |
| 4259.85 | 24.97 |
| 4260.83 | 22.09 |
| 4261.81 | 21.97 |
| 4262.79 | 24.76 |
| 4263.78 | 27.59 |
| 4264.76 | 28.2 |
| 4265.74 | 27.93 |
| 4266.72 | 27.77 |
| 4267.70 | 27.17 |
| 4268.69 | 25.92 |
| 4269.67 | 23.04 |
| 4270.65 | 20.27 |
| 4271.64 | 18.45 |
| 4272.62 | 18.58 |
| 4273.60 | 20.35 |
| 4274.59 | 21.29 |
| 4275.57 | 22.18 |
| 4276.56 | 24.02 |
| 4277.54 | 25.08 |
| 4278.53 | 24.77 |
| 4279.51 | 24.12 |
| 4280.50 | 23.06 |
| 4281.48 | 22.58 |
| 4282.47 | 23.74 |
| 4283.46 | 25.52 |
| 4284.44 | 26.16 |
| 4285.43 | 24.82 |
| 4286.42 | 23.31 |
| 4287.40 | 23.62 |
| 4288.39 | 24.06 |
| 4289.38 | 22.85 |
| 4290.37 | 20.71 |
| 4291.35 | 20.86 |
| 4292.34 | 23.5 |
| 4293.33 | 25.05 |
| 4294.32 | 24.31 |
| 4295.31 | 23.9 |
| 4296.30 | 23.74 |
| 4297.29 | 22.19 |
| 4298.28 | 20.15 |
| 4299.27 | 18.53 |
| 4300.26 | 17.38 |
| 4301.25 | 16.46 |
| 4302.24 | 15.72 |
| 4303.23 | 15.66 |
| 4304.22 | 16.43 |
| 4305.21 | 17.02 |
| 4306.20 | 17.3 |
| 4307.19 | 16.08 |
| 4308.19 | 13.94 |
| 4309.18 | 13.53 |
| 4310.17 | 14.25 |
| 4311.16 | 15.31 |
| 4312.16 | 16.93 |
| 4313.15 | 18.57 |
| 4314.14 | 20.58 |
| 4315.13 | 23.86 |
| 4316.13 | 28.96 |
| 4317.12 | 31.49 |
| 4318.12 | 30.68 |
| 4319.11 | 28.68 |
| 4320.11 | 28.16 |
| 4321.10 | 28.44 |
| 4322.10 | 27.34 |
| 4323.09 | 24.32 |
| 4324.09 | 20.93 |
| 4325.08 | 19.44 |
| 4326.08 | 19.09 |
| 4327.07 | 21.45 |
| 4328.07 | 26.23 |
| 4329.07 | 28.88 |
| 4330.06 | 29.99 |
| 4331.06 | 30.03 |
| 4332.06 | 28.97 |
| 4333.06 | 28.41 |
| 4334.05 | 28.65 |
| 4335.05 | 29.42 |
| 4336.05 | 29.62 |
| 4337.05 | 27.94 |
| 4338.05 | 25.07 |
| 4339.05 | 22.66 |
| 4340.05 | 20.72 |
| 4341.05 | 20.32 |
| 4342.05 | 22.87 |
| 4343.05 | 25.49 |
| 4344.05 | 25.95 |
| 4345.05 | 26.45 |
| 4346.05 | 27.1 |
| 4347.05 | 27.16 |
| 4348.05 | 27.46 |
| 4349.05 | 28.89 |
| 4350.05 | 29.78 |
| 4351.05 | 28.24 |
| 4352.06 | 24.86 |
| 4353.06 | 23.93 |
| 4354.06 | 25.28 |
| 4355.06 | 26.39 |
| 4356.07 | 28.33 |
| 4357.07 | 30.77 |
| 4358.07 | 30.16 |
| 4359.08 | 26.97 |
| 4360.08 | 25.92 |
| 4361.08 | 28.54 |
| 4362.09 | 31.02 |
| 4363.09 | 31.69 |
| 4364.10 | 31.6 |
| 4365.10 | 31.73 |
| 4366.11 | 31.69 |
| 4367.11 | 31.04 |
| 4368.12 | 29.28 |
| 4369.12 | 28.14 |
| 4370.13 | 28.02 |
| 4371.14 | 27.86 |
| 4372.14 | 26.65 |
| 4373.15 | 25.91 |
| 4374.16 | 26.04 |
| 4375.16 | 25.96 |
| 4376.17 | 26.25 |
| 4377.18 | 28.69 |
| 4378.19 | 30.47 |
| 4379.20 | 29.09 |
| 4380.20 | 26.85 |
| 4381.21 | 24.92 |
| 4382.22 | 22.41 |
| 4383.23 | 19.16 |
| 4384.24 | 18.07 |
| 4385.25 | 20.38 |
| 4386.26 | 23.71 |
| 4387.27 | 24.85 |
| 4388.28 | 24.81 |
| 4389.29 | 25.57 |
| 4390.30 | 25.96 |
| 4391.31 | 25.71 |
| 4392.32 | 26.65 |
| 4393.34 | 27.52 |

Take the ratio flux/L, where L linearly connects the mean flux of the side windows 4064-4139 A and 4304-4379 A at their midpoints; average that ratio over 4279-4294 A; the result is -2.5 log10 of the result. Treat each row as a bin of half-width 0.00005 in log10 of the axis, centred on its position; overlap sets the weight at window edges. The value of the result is 0.094 mag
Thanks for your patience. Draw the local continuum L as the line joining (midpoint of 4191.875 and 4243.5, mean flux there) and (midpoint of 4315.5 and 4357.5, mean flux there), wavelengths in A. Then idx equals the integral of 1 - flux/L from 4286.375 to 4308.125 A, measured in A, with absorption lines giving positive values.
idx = 4.9 A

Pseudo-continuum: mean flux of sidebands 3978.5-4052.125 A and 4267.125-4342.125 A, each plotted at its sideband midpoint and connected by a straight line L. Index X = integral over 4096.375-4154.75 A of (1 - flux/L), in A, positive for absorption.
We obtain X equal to -4.3 A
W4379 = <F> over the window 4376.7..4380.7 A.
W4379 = 28.8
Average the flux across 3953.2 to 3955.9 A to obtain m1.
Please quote 21.7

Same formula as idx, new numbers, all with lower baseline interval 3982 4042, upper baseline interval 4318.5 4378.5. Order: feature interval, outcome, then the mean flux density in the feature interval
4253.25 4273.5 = 1.4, 24.7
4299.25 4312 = 5.2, 15.9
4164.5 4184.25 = -0.4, 26.5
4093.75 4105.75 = 0.4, 24.6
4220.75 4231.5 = 1.9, 21.7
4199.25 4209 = 0.2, 25.7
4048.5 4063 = -0.4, 25.9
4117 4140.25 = -0.3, 26.1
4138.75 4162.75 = -0.1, 25.9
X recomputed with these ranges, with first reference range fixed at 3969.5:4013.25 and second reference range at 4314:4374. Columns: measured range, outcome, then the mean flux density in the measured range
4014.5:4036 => -2.6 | 25.1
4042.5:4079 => -2.8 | 24.7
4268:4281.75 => 1.9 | 22.5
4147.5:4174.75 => -1.7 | 26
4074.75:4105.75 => -3.4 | 26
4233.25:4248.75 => -0.4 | 26.3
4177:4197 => -1.8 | 27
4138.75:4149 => -0.8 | 26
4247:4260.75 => 0.4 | 25.1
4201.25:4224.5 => -1.0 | 26.3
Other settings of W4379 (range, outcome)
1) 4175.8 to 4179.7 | 28.3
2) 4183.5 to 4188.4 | 25.7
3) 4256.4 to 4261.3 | 25.9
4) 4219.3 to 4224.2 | 26.1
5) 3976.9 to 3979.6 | 20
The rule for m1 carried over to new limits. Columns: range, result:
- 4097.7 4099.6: 26.2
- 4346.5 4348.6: 27.4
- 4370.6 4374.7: 26.6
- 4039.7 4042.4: 26.3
